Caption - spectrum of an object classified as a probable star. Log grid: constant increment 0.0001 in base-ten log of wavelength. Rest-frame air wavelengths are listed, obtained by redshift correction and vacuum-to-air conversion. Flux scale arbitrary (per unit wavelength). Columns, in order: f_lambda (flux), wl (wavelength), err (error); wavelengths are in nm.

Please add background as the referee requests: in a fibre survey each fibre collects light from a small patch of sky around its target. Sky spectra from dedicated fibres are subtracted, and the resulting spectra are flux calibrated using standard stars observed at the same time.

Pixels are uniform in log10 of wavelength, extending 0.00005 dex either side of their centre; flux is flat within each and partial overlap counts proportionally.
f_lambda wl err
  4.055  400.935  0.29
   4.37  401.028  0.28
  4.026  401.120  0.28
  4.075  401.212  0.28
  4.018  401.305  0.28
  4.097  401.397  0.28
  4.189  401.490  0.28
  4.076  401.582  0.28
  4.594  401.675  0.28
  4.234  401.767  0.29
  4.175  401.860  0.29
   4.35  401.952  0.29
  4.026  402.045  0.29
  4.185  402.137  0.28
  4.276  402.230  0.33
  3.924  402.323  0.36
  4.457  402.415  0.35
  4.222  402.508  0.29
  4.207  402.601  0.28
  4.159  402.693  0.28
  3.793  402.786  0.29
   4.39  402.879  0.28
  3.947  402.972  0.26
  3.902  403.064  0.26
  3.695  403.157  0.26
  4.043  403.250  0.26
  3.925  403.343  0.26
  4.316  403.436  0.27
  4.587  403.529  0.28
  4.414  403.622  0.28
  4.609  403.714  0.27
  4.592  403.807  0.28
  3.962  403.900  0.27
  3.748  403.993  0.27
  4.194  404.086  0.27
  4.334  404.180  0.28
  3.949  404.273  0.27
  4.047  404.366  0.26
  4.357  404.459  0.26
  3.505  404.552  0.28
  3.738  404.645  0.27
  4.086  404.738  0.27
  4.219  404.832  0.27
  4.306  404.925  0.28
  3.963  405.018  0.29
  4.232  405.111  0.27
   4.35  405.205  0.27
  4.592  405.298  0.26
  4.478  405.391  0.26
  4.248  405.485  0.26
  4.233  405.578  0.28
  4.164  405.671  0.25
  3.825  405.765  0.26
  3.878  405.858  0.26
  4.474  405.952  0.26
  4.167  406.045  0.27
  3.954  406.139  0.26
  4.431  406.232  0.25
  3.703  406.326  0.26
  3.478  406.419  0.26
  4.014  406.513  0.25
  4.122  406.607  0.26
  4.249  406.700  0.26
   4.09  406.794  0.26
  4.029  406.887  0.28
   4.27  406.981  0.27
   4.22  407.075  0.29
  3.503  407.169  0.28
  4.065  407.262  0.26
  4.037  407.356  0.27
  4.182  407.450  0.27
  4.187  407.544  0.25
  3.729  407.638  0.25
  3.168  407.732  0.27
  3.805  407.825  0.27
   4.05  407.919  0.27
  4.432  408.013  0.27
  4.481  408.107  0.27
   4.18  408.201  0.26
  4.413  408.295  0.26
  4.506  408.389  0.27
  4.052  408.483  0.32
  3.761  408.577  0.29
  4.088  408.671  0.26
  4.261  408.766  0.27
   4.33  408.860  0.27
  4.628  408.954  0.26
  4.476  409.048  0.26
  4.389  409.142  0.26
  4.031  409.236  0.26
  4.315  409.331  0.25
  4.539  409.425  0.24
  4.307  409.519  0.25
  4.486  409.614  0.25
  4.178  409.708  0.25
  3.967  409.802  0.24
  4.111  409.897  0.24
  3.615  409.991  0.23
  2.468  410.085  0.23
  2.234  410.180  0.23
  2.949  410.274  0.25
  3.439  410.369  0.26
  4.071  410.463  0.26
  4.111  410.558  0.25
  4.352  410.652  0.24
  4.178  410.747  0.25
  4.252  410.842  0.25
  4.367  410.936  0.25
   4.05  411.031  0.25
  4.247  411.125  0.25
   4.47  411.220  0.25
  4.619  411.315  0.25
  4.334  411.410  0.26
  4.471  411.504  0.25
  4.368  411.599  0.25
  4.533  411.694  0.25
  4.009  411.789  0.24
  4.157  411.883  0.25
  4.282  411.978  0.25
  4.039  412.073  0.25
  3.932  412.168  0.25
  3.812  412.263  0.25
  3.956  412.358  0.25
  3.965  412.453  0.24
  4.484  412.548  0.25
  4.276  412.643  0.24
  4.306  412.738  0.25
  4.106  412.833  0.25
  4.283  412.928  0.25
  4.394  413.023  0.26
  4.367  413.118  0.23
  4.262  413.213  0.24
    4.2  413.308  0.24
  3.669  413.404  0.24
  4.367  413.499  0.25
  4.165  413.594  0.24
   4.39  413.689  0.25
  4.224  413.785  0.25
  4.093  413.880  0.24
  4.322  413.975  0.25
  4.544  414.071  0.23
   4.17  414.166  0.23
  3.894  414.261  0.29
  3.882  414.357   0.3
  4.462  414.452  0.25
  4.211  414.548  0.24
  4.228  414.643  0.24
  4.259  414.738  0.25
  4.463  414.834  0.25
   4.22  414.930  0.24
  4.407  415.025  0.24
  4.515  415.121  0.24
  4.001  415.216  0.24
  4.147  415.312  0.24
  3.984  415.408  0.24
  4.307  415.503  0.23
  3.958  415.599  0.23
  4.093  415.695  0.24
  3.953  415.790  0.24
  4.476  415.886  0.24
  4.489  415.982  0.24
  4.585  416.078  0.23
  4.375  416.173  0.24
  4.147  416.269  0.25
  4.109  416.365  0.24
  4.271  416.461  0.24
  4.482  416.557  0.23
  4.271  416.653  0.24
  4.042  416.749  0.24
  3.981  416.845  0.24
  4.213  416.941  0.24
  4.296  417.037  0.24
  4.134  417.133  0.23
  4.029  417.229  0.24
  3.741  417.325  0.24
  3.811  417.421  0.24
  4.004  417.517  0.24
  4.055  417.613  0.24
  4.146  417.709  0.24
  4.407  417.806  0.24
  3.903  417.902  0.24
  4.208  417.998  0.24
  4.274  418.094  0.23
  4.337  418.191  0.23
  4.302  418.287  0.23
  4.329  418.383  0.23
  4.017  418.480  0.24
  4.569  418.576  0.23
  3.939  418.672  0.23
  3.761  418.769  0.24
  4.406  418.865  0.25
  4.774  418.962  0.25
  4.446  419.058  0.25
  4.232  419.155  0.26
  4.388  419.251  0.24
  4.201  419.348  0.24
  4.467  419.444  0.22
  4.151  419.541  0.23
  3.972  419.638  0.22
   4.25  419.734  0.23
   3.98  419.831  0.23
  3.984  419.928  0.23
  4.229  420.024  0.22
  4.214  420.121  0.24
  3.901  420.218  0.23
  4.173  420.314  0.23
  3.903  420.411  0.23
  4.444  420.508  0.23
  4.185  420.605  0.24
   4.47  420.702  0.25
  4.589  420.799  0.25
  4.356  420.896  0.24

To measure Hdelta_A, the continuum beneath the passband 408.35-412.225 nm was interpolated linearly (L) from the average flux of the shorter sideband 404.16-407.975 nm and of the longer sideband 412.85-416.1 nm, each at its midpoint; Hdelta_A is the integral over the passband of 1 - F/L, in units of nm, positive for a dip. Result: 0.05 nm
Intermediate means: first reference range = 4.06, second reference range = 4.23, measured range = 4.1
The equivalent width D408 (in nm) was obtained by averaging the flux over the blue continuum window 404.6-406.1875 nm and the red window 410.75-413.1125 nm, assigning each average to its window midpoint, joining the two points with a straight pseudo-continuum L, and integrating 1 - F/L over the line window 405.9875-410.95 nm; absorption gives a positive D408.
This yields 0.21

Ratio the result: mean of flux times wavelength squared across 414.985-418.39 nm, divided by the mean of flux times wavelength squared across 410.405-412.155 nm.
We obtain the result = 1.0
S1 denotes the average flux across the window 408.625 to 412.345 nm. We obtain 4.09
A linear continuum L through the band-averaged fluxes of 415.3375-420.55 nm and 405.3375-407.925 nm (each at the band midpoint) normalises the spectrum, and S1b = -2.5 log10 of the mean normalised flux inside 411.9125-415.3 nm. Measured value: -0.02 mag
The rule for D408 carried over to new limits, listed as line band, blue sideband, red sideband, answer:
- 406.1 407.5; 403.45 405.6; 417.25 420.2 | 0.06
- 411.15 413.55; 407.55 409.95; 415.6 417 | -0.01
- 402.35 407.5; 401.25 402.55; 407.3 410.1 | 0.06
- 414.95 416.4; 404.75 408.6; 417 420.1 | -0.03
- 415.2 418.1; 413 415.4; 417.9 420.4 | 0.04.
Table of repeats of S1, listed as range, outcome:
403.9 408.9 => 4.09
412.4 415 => 4.23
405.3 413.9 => 4.11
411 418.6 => 4.21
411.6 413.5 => 4.17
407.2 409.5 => 4.17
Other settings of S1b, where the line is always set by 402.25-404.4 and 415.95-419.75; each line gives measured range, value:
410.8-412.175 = -0.03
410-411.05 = 0.14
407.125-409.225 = 0.01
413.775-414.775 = 0.00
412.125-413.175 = 0.00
